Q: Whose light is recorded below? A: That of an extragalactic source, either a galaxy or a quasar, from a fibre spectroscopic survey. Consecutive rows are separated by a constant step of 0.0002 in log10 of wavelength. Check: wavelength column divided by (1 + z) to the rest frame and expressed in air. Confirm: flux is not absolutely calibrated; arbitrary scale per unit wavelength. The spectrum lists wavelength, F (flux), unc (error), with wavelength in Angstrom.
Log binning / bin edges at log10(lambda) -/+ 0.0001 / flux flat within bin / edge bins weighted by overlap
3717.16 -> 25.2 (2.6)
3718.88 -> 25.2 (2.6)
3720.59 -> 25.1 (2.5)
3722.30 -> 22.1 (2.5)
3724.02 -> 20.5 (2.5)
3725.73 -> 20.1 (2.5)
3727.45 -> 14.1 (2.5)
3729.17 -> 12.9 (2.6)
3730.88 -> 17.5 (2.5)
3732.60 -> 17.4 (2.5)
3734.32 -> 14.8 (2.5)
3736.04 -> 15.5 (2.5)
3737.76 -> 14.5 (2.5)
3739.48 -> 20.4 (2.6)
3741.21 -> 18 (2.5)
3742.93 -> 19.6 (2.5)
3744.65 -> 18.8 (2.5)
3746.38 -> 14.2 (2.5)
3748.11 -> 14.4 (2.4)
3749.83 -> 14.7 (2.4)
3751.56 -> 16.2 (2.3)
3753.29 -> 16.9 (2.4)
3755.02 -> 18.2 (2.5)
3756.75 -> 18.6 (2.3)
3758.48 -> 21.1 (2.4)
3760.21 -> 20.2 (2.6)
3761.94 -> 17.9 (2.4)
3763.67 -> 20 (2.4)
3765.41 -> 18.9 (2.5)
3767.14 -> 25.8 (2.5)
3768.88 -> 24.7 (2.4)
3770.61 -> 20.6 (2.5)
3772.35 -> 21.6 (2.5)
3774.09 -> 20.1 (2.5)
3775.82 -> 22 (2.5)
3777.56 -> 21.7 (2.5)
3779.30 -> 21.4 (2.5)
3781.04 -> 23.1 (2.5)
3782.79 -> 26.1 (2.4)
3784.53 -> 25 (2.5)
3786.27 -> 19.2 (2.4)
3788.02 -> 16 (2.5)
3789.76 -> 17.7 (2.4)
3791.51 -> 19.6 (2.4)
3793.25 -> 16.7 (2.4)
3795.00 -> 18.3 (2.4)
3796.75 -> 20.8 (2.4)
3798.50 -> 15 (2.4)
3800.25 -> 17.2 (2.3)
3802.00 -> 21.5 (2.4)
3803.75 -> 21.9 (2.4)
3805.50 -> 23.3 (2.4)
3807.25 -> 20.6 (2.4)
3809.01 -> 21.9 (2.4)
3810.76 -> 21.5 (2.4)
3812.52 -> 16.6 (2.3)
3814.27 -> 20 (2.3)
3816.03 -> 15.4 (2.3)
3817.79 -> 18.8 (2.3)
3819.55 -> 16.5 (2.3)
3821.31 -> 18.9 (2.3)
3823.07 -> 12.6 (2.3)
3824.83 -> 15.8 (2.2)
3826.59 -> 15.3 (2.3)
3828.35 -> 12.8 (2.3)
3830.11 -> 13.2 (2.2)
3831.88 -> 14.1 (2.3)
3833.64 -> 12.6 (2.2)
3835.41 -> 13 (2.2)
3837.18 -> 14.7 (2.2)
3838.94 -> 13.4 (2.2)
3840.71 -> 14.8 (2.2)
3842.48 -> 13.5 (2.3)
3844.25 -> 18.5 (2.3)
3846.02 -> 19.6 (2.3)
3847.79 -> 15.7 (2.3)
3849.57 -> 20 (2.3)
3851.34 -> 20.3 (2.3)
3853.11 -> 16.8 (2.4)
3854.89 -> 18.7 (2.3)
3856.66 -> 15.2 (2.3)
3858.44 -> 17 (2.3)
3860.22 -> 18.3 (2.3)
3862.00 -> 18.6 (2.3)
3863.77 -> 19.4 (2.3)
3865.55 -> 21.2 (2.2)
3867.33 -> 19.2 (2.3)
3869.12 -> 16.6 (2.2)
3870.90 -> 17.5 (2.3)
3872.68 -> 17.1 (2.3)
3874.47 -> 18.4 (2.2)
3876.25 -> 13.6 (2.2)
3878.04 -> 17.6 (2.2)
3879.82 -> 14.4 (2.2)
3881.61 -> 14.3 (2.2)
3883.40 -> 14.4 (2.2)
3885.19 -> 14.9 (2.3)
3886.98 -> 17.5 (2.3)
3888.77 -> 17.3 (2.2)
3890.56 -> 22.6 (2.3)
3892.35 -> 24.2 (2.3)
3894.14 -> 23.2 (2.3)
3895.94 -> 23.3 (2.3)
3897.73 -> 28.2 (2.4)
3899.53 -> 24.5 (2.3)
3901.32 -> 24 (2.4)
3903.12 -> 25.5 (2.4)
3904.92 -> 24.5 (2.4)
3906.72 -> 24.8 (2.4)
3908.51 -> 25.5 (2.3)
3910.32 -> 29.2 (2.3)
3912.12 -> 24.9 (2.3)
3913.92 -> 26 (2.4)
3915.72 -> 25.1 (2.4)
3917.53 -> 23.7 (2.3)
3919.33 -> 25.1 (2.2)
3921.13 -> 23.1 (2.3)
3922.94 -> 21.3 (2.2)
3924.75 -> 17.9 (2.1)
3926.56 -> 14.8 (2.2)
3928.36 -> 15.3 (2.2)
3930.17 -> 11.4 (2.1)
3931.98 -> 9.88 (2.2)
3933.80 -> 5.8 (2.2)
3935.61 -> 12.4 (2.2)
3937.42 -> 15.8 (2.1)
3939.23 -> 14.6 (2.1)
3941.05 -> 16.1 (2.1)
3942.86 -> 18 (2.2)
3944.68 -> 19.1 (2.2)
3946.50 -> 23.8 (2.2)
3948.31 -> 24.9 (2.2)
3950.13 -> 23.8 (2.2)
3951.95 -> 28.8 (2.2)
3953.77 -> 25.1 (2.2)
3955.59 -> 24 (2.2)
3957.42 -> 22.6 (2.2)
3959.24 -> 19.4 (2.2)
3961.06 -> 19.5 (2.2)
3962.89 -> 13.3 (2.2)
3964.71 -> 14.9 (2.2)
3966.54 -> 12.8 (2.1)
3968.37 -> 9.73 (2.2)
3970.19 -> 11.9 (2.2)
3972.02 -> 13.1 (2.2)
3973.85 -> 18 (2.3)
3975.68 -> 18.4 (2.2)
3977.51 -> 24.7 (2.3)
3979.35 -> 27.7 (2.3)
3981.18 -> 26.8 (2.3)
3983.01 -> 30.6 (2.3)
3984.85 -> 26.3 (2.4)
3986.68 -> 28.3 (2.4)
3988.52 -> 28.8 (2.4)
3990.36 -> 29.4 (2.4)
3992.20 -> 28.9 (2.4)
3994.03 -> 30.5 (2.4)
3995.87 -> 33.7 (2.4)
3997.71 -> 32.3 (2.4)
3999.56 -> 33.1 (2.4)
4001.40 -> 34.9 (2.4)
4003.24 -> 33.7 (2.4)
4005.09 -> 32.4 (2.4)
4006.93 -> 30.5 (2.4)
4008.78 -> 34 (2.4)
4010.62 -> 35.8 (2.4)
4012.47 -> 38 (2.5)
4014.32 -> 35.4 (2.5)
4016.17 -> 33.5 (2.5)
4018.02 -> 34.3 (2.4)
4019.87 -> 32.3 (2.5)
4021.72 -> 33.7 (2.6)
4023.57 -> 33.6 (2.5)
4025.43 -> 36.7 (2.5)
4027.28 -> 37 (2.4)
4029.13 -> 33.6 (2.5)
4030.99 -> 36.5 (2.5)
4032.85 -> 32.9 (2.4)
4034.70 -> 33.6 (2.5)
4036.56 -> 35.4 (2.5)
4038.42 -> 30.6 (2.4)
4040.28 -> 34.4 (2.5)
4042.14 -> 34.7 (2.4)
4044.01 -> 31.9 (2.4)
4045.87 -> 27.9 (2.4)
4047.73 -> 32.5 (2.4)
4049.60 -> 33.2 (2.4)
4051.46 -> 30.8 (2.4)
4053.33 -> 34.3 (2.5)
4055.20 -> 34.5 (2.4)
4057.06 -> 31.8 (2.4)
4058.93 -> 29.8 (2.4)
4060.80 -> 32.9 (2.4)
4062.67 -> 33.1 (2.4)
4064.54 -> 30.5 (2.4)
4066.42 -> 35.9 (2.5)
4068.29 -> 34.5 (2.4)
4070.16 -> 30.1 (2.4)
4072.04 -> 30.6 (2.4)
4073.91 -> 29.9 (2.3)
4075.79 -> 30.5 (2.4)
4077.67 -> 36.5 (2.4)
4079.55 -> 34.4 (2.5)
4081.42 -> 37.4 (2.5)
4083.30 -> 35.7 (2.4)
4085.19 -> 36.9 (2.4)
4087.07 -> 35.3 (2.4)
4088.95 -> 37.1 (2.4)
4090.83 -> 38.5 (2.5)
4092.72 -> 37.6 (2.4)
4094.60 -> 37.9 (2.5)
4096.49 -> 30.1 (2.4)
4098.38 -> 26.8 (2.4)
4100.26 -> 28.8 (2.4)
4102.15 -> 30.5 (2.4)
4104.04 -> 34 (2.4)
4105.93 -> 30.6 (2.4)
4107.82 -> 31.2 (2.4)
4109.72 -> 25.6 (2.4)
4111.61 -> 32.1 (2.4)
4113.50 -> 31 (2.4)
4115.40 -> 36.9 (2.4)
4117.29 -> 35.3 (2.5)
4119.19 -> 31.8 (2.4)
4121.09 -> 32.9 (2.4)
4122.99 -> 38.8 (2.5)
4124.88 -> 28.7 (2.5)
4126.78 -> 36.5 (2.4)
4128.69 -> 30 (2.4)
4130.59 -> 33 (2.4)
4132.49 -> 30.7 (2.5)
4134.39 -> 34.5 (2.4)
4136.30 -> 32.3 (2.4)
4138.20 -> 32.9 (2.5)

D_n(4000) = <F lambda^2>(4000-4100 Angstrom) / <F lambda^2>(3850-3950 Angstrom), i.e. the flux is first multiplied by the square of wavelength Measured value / 1.87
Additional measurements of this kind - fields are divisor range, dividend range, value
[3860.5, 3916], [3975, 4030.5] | 1.61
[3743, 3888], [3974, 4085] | 2.00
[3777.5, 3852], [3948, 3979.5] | 1.16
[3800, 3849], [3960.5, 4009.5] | 1.62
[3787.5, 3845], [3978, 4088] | 2.15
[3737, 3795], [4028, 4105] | 1.99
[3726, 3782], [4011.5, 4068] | 2.08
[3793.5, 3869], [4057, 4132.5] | 2.17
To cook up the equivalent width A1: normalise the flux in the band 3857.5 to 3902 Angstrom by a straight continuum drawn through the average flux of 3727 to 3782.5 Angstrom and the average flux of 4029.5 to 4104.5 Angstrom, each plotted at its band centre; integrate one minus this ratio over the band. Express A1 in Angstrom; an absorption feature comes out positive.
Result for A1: 10.0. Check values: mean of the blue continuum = 18.7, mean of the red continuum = 33.3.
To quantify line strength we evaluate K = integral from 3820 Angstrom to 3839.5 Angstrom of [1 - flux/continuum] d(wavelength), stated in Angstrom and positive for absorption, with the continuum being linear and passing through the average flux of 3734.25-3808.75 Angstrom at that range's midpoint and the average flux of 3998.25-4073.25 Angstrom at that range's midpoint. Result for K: 7.1 Angstrom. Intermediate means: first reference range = 19.4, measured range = 14.3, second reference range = 33.3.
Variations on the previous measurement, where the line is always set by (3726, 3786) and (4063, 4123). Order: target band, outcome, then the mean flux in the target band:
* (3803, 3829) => 4.07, 18.2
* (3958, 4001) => 7.95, 23.3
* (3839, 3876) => 9.00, 17.6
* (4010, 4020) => -1.71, 35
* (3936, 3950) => 4.16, 18.9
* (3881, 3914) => 3.28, 22.6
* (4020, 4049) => -2.72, 33.6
